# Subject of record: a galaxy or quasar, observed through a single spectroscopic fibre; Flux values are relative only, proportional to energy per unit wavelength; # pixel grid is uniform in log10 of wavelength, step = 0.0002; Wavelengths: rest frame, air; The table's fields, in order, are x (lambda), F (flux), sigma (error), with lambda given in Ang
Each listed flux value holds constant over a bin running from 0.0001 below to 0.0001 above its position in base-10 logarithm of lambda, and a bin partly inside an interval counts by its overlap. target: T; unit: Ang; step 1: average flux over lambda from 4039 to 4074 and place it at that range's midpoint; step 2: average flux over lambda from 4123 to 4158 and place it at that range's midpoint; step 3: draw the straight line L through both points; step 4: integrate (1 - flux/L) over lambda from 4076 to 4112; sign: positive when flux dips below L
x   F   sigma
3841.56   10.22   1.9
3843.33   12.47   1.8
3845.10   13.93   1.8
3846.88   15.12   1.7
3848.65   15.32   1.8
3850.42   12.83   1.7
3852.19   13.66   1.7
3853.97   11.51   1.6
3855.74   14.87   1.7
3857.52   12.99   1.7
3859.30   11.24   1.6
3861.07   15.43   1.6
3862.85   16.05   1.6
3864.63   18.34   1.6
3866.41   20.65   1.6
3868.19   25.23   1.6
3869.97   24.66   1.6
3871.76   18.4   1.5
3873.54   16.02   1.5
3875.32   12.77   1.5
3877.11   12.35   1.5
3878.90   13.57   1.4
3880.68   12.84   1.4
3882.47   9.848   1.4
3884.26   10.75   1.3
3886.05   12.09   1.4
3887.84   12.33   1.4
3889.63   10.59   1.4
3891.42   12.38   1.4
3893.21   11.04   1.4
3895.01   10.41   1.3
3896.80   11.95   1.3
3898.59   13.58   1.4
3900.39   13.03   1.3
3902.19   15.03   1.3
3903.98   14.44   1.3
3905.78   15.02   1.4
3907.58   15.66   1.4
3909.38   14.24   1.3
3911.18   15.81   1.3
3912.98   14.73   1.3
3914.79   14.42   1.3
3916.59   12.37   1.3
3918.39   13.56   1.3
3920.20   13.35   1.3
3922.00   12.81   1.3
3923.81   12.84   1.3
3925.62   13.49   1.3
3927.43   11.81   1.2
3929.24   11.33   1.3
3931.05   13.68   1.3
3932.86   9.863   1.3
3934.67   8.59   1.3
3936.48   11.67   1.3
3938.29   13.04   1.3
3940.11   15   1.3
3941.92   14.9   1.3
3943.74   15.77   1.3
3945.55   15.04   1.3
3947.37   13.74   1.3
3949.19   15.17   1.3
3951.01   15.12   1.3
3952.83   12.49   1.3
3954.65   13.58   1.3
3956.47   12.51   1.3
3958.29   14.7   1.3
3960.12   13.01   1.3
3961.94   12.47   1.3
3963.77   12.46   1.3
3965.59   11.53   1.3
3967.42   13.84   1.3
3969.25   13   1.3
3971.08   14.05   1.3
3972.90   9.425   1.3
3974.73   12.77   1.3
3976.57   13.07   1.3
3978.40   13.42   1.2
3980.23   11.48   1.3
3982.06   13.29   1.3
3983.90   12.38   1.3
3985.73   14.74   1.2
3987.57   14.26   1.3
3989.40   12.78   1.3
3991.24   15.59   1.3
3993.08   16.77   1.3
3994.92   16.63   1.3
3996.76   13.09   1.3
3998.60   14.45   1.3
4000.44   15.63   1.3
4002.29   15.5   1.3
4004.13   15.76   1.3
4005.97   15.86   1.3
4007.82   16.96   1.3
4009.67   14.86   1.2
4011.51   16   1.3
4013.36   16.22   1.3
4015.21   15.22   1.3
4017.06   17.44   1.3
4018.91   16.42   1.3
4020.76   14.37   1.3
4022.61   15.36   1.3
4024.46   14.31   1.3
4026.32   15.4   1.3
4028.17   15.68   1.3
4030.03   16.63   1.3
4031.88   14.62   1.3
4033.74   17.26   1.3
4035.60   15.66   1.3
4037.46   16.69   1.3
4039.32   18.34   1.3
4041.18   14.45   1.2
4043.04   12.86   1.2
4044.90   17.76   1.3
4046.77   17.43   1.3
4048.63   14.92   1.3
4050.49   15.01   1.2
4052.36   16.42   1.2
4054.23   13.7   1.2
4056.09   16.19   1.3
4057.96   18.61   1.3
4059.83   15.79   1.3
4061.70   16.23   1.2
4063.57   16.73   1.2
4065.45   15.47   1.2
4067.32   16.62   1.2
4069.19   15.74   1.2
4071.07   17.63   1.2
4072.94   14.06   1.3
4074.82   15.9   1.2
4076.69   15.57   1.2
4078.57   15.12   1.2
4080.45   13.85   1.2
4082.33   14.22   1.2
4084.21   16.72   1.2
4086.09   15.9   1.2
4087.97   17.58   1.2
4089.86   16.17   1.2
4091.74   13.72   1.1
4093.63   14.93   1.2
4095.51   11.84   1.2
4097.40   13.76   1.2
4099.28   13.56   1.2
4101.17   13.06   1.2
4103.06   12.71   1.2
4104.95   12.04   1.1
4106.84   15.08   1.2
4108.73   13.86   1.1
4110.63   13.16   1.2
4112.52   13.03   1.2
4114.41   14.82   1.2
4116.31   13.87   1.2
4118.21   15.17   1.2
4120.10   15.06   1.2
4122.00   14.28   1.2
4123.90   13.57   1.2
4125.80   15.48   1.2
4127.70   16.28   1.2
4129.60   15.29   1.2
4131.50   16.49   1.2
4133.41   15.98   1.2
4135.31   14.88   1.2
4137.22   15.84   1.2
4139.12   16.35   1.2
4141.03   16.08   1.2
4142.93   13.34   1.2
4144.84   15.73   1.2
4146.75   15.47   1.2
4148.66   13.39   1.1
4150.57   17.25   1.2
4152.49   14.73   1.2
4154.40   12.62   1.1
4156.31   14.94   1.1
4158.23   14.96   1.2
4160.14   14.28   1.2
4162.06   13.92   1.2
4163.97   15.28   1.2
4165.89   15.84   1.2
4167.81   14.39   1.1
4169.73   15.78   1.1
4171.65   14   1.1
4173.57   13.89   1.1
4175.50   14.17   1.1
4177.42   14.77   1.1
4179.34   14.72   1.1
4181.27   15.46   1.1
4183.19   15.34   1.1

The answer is 3.0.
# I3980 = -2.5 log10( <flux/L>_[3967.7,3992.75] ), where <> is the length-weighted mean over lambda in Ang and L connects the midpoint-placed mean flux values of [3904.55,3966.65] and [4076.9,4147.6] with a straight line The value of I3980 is 0.04 mag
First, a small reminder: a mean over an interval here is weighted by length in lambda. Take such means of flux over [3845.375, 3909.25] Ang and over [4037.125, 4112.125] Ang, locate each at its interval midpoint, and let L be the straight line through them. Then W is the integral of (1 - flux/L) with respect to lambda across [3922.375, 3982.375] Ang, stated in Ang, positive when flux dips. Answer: 6.9 Ang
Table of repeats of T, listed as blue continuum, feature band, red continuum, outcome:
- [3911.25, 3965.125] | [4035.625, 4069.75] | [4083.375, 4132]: -4.74 Ang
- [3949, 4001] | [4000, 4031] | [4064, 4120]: -4.02 Ang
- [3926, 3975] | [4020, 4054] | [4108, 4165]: -4.51 Ang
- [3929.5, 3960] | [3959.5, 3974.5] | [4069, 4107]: 1.22 Ang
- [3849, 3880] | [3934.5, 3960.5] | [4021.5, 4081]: 3.41 Ang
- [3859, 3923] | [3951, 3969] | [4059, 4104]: 1.94 Ang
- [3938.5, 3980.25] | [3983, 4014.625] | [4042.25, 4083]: -1.81 Ang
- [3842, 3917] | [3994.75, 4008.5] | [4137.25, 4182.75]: -0.82 Ang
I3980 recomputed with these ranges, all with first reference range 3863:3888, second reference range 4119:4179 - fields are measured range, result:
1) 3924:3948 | 0.207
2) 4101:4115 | 0.125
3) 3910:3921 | 0.120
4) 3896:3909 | 0.116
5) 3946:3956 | 0.116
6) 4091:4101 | 0.122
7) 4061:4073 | -0.068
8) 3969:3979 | 0.228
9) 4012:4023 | -0.034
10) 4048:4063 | -0.045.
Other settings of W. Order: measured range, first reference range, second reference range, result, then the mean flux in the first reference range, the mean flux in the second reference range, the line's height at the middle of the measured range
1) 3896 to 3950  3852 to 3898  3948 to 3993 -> 1.0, 14.3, 13.3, 13.8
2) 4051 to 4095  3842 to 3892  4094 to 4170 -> -3.5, 14.6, 14.6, 14.6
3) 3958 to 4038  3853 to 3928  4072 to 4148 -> -0.6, 14.2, 14.7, 14.4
